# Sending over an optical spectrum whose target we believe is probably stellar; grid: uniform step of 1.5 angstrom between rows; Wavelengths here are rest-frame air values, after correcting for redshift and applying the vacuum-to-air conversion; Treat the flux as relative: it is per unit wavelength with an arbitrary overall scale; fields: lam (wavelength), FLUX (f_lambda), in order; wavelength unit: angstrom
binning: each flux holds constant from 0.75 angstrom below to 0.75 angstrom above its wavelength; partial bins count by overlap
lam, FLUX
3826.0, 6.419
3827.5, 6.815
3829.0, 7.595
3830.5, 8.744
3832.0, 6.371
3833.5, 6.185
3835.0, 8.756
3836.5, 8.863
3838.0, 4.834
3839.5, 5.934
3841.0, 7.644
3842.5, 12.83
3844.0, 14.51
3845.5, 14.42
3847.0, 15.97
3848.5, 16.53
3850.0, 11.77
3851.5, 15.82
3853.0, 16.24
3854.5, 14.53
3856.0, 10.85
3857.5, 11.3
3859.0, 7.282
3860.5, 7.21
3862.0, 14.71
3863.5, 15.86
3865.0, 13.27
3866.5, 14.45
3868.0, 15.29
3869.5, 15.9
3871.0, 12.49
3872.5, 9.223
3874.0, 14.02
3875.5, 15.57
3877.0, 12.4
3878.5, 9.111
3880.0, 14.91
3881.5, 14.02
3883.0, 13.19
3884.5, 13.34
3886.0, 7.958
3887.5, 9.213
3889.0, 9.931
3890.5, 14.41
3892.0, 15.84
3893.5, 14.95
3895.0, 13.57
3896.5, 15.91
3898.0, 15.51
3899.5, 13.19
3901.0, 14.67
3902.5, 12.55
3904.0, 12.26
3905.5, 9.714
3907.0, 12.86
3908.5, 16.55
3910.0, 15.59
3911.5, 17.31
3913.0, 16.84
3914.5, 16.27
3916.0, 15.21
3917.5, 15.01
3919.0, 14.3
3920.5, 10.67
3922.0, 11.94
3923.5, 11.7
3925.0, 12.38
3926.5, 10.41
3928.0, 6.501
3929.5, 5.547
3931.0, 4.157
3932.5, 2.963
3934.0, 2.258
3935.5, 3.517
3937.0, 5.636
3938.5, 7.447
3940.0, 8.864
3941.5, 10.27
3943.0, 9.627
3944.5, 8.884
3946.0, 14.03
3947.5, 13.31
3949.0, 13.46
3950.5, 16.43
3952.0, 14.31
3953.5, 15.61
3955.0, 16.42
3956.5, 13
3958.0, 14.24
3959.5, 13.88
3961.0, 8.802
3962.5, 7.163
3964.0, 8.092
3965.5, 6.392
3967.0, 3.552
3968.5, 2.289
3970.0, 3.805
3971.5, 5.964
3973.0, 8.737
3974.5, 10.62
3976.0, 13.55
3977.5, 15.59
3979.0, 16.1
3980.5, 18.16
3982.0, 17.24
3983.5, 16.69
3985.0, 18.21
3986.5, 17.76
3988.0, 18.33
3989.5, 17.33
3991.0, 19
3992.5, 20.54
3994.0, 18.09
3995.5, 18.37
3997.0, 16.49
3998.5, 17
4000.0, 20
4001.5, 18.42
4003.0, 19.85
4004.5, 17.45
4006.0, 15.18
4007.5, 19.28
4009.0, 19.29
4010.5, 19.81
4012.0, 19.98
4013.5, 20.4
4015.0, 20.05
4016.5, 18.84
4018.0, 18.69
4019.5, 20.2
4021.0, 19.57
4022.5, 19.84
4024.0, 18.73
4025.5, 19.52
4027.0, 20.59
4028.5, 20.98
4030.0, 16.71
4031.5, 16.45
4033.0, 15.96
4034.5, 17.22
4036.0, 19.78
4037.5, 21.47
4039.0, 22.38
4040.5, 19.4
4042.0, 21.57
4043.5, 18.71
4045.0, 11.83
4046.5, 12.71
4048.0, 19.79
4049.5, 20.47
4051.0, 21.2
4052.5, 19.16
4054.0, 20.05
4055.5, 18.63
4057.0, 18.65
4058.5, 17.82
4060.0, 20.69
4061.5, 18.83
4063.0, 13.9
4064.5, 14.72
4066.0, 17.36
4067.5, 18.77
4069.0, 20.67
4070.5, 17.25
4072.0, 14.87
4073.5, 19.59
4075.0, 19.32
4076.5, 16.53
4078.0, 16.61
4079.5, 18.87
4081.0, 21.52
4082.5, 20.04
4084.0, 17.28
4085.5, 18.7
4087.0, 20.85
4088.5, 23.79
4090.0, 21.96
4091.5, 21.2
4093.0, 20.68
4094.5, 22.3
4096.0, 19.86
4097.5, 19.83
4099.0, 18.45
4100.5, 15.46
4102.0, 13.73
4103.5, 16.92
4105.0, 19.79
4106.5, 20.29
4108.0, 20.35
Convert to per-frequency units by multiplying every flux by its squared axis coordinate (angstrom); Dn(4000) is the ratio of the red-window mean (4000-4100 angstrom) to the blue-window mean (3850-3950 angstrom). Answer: 1.7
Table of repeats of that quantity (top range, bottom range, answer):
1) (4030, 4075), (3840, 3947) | 1.64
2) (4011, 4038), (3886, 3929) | 1.53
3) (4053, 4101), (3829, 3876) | 1.80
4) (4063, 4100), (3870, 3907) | 1.64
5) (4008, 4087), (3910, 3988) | 1.74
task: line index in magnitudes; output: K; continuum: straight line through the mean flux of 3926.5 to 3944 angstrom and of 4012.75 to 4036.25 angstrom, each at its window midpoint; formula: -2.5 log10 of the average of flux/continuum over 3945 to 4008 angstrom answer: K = -0.186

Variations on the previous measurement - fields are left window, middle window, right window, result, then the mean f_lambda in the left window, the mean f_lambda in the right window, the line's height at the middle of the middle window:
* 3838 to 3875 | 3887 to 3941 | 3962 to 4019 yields 0.19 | 12.7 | 15.4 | 13.8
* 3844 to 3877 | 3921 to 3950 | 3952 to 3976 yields 0.22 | 13.5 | 9.53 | 10.6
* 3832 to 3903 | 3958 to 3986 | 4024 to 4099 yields 0.41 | 12.4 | 18.9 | 15.9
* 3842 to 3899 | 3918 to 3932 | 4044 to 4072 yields 0.44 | 13.3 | 17.8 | 14.6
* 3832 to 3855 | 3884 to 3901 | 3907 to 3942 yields -0.20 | 11.5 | 10.5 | 10.9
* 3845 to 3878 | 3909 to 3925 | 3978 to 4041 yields 0.07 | 13.4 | 18.7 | 15.4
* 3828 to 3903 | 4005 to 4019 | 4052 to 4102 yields -0.14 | 12.2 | 18.8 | 16.8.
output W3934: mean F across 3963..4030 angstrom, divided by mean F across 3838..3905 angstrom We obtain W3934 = 1.3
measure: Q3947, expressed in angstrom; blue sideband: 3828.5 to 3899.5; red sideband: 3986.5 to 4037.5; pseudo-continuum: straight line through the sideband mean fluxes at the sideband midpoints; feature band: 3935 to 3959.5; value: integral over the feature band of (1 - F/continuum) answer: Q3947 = 6.5 angstrom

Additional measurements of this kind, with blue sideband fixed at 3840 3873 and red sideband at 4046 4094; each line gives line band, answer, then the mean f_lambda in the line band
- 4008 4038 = -2.7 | 19.2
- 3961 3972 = 7.2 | 5.55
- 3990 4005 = -1.4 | 18.5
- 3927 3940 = 8.6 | 5.1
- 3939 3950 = 3.0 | 11.2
